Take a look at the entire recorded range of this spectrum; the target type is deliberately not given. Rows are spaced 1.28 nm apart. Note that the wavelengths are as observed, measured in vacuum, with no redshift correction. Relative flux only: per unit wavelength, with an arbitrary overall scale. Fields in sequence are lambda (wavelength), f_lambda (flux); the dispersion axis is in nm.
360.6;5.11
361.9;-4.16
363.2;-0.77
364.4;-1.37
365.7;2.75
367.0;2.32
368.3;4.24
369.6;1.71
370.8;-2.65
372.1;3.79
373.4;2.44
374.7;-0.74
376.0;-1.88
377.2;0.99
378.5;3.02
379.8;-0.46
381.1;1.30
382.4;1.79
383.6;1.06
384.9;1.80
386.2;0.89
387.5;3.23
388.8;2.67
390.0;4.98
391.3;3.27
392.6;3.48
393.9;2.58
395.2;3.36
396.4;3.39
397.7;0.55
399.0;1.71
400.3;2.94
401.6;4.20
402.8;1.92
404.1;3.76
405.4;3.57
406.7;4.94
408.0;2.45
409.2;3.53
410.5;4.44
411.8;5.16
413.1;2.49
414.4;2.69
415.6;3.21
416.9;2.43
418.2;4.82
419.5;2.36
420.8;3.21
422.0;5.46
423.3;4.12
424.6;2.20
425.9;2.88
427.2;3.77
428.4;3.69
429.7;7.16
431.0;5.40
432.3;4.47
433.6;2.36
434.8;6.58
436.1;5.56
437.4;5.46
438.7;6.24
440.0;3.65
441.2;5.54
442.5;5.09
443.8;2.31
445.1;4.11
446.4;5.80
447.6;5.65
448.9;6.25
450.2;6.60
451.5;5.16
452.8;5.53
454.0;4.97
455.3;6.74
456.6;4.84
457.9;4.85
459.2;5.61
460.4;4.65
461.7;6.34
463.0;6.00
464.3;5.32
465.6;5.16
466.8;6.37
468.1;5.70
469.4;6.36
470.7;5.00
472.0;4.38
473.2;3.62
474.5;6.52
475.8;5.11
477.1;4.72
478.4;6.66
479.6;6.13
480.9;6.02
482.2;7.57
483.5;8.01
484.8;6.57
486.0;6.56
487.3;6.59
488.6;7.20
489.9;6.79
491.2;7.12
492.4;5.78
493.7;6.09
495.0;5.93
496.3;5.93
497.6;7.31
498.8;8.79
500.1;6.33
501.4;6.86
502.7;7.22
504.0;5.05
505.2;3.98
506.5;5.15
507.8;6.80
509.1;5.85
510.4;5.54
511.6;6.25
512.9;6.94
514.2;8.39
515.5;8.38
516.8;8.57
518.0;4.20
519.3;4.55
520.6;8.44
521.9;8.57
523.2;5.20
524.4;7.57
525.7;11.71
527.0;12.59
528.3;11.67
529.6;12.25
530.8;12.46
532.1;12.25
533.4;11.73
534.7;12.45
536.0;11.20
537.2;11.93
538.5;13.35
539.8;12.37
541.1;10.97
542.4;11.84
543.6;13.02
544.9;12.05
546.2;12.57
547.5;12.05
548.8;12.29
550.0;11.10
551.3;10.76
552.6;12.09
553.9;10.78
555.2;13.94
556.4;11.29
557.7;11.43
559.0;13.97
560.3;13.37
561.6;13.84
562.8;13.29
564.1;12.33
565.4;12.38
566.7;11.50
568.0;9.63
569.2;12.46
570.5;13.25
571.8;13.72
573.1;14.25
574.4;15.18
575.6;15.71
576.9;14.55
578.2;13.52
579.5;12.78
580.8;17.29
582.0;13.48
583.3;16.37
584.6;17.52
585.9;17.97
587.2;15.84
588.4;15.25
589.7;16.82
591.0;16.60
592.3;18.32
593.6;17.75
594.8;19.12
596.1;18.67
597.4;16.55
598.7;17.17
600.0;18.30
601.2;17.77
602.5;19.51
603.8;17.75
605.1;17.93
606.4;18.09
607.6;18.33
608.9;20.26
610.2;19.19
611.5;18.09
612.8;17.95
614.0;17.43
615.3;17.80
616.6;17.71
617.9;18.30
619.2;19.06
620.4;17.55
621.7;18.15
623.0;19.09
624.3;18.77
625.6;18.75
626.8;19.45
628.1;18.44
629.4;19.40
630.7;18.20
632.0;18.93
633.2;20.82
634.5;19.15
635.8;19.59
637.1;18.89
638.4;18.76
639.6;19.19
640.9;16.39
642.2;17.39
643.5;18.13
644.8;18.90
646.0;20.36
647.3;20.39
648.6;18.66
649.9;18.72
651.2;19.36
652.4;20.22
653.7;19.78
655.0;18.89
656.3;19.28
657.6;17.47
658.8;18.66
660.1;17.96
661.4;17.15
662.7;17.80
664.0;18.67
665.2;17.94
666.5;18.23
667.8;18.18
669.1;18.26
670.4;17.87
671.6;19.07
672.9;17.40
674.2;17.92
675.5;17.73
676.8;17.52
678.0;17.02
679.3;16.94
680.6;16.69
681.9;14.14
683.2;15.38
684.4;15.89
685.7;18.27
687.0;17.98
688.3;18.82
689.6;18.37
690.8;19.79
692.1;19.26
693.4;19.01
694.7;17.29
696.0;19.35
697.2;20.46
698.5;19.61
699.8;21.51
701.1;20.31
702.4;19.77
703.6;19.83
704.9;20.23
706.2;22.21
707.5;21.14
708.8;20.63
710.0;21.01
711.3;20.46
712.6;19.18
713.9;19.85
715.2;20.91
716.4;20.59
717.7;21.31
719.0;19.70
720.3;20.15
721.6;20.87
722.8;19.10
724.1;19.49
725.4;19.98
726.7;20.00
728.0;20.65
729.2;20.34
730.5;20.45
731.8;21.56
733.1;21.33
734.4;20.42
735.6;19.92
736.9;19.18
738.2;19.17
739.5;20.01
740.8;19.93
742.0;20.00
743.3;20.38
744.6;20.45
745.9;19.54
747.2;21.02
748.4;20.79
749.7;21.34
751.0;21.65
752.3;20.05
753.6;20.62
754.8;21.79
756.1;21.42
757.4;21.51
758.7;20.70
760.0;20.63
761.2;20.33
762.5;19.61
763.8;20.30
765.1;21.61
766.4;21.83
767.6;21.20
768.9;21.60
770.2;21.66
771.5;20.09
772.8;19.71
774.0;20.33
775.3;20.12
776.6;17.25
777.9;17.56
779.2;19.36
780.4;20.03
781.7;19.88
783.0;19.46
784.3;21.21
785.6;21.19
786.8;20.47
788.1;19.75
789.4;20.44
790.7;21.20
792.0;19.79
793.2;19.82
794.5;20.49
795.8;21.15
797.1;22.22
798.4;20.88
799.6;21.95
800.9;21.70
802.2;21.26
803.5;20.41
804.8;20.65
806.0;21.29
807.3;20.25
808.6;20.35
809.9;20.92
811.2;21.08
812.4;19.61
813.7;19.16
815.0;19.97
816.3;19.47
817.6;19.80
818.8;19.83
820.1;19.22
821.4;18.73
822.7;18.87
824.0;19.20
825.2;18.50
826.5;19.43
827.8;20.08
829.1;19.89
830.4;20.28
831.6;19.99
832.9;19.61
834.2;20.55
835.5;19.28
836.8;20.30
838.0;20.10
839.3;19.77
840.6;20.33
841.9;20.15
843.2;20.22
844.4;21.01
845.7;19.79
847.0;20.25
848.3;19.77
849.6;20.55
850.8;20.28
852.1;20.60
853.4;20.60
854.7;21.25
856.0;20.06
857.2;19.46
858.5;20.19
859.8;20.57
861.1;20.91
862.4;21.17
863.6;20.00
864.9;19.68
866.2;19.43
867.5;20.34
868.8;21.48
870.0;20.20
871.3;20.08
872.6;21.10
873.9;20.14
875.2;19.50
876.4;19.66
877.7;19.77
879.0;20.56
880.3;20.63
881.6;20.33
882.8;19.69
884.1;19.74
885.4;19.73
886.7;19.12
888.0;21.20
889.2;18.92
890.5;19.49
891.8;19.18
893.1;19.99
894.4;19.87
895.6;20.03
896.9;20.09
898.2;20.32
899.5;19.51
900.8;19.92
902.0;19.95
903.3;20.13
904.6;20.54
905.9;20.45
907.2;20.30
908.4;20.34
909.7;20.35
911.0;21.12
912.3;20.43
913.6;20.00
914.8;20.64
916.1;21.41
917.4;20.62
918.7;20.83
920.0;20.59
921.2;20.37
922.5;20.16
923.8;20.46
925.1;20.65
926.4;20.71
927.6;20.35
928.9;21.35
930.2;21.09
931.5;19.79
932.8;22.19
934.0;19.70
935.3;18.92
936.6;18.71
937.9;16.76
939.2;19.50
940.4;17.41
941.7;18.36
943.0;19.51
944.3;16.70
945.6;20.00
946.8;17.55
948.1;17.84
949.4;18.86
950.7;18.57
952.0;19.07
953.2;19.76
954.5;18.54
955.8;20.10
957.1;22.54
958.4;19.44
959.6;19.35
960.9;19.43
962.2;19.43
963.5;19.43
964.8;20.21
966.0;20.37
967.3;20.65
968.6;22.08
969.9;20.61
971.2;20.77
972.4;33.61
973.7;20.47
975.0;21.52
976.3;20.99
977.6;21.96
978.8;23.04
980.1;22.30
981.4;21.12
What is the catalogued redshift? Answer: 0.32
